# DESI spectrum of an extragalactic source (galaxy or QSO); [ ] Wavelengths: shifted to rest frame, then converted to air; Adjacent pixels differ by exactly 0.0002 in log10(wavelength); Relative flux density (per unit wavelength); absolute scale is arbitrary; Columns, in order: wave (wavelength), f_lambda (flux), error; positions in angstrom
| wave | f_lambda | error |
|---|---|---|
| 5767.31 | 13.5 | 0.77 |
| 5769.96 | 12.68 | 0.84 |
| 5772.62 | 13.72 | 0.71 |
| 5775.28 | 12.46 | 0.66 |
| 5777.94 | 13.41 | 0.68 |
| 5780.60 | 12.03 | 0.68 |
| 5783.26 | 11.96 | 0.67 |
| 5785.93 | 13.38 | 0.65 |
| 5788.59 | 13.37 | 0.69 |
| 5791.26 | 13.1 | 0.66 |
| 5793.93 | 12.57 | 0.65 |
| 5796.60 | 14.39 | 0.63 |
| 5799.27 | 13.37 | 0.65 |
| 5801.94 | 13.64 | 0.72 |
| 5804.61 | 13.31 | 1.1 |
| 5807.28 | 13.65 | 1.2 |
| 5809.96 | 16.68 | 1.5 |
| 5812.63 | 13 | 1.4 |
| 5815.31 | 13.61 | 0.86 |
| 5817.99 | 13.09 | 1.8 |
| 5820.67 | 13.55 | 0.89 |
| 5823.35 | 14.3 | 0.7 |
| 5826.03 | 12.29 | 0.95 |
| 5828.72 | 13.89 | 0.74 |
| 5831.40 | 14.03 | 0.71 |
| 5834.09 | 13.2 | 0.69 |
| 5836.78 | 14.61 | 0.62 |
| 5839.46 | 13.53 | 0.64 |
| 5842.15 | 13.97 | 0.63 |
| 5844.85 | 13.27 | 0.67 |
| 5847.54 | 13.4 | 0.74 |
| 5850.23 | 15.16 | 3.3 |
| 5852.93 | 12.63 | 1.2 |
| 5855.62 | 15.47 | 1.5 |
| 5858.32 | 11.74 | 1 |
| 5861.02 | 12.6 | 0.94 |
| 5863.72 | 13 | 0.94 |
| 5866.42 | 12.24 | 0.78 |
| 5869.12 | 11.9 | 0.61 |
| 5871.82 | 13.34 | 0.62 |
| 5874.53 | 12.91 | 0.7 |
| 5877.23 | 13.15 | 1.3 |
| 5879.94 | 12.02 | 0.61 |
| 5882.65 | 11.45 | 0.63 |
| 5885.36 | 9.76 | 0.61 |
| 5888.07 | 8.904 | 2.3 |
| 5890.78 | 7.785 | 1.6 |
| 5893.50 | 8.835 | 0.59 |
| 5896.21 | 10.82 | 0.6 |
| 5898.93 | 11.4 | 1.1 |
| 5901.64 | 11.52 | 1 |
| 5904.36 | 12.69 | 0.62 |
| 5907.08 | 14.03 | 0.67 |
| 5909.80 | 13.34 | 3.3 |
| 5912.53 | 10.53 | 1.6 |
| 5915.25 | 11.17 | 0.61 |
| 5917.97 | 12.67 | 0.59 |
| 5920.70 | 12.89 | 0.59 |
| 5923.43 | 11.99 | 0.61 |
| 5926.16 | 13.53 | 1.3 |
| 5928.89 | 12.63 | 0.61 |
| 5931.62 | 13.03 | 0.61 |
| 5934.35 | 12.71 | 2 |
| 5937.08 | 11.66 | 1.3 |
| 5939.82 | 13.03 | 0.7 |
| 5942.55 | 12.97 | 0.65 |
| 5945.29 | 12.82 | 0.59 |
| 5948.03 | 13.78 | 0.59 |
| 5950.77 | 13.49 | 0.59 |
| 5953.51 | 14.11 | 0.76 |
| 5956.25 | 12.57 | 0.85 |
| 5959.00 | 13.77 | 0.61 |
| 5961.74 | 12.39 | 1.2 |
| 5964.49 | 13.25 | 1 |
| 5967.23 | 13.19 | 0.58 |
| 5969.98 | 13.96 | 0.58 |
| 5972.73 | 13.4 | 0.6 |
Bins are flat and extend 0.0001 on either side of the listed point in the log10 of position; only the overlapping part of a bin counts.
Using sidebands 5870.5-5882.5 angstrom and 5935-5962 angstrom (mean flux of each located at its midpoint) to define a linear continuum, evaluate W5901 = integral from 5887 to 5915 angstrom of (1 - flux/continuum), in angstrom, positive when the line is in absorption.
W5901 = 4.0 angstrom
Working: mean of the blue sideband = 12.7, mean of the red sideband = 13.1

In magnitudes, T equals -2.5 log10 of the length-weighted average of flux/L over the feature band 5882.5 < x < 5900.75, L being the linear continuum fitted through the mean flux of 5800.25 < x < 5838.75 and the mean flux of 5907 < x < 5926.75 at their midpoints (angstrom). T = 0.285 mag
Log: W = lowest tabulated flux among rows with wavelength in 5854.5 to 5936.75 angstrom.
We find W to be 7.785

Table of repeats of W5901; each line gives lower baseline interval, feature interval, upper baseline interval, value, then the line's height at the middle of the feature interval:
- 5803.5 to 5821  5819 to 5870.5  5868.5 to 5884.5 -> -1.10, 13.1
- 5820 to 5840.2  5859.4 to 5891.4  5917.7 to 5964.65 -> 4.11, 13.4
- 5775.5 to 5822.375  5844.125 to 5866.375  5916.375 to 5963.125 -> -0.21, 13.2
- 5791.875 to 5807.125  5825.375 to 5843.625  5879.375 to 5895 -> -2.67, 12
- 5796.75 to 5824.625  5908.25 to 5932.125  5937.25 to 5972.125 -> 1.72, 13.4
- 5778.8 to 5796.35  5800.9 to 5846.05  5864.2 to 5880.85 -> -3.48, 12.8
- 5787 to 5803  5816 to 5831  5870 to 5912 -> -0.76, 12.8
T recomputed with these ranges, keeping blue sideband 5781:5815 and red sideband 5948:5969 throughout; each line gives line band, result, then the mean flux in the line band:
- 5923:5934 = 0.04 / 12.9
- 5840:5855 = -0.03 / 13.8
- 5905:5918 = 0.09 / 12.3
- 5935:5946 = 0.06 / 12.6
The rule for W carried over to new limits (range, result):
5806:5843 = 12.29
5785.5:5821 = 12.57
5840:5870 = 11.74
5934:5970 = 11.66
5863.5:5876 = 11.9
